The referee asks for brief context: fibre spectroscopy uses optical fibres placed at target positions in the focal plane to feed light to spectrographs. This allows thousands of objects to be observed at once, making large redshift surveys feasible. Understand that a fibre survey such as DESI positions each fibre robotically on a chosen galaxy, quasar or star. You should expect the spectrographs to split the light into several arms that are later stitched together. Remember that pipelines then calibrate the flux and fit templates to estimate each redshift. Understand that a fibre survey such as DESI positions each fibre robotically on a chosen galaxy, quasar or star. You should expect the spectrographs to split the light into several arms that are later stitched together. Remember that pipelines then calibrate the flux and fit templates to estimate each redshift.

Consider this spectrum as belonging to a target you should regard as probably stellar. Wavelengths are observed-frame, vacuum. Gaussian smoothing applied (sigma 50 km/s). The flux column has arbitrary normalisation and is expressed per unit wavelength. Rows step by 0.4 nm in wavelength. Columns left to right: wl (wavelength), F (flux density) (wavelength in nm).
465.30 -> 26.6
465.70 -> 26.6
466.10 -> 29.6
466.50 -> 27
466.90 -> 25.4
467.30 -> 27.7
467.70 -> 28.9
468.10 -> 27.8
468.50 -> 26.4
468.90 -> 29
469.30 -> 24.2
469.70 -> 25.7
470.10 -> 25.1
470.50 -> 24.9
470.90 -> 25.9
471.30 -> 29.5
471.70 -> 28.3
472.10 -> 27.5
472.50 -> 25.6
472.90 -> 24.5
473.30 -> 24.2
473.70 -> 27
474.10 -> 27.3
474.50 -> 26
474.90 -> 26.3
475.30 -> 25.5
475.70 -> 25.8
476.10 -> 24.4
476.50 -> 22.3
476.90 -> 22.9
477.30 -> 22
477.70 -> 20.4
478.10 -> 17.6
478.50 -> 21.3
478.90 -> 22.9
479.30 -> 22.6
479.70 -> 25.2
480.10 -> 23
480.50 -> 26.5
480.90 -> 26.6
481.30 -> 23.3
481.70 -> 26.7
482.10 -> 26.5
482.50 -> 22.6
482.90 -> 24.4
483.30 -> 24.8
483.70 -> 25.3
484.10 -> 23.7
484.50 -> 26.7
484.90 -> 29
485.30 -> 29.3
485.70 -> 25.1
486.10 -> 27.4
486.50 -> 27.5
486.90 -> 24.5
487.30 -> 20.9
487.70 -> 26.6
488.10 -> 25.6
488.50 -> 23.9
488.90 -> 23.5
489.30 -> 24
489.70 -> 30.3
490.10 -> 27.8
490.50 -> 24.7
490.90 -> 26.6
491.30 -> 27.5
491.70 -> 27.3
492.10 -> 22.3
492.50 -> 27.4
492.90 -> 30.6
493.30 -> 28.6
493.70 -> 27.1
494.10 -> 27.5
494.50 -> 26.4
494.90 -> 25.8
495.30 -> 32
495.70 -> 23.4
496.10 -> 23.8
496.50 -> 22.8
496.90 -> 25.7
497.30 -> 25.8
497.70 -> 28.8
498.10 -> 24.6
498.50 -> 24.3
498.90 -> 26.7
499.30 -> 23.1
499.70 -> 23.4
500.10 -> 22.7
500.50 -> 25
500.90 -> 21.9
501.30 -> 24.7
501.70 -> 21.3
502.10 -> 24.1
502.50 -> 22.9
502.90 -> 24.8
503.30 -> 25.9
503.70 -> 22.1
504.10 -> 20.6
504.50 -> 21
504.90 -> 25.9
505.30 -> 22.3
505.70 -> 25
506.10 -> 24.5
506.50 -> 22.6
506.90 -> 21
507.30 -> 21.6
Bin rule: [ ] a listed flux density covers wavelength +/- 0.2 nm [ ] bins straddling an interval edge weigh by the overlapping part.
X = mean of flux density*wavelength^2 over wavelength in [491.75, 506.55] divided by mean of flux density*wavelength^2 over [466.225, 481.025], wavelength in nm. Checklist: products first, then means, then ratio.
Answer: 1.09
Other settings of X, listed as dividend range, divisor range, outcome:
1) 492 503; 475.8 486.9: 1.10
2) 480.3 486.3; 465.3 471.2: 1.03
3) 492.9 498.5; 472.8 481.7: 1.19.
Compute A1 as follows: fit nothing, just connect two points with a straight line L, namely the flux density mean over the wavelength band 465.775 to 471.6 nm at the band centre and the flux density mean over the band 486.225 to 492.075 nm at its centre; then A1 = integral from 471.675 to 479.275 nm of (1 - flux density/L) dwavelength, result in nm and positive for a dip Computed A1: 0.68 nm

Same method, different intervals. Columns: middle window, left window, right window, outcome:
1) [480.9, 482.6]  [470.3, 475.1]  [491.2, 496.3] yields 0.10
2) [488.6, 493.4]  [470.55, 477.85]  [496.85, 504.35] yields -0.41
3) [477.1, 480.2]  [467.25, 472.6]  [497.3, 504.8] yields 0.50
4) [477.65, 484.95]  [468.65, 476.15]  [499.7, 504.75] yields 0.32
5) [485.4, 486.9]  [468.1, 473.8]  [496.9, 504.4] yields -0.08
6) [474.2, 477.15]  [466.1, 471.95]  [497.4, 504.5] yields 0.17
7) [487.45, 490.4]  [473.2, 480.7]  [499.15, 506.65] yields -0.28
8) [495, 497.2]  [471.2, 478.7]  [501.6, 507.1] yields -0.19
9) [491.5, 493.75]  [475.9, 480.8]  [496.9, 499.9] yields -0.25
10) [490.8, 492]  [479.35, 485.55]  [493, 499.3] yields -0.04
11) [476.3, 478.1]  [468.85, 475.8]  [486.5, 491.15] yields 0.31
